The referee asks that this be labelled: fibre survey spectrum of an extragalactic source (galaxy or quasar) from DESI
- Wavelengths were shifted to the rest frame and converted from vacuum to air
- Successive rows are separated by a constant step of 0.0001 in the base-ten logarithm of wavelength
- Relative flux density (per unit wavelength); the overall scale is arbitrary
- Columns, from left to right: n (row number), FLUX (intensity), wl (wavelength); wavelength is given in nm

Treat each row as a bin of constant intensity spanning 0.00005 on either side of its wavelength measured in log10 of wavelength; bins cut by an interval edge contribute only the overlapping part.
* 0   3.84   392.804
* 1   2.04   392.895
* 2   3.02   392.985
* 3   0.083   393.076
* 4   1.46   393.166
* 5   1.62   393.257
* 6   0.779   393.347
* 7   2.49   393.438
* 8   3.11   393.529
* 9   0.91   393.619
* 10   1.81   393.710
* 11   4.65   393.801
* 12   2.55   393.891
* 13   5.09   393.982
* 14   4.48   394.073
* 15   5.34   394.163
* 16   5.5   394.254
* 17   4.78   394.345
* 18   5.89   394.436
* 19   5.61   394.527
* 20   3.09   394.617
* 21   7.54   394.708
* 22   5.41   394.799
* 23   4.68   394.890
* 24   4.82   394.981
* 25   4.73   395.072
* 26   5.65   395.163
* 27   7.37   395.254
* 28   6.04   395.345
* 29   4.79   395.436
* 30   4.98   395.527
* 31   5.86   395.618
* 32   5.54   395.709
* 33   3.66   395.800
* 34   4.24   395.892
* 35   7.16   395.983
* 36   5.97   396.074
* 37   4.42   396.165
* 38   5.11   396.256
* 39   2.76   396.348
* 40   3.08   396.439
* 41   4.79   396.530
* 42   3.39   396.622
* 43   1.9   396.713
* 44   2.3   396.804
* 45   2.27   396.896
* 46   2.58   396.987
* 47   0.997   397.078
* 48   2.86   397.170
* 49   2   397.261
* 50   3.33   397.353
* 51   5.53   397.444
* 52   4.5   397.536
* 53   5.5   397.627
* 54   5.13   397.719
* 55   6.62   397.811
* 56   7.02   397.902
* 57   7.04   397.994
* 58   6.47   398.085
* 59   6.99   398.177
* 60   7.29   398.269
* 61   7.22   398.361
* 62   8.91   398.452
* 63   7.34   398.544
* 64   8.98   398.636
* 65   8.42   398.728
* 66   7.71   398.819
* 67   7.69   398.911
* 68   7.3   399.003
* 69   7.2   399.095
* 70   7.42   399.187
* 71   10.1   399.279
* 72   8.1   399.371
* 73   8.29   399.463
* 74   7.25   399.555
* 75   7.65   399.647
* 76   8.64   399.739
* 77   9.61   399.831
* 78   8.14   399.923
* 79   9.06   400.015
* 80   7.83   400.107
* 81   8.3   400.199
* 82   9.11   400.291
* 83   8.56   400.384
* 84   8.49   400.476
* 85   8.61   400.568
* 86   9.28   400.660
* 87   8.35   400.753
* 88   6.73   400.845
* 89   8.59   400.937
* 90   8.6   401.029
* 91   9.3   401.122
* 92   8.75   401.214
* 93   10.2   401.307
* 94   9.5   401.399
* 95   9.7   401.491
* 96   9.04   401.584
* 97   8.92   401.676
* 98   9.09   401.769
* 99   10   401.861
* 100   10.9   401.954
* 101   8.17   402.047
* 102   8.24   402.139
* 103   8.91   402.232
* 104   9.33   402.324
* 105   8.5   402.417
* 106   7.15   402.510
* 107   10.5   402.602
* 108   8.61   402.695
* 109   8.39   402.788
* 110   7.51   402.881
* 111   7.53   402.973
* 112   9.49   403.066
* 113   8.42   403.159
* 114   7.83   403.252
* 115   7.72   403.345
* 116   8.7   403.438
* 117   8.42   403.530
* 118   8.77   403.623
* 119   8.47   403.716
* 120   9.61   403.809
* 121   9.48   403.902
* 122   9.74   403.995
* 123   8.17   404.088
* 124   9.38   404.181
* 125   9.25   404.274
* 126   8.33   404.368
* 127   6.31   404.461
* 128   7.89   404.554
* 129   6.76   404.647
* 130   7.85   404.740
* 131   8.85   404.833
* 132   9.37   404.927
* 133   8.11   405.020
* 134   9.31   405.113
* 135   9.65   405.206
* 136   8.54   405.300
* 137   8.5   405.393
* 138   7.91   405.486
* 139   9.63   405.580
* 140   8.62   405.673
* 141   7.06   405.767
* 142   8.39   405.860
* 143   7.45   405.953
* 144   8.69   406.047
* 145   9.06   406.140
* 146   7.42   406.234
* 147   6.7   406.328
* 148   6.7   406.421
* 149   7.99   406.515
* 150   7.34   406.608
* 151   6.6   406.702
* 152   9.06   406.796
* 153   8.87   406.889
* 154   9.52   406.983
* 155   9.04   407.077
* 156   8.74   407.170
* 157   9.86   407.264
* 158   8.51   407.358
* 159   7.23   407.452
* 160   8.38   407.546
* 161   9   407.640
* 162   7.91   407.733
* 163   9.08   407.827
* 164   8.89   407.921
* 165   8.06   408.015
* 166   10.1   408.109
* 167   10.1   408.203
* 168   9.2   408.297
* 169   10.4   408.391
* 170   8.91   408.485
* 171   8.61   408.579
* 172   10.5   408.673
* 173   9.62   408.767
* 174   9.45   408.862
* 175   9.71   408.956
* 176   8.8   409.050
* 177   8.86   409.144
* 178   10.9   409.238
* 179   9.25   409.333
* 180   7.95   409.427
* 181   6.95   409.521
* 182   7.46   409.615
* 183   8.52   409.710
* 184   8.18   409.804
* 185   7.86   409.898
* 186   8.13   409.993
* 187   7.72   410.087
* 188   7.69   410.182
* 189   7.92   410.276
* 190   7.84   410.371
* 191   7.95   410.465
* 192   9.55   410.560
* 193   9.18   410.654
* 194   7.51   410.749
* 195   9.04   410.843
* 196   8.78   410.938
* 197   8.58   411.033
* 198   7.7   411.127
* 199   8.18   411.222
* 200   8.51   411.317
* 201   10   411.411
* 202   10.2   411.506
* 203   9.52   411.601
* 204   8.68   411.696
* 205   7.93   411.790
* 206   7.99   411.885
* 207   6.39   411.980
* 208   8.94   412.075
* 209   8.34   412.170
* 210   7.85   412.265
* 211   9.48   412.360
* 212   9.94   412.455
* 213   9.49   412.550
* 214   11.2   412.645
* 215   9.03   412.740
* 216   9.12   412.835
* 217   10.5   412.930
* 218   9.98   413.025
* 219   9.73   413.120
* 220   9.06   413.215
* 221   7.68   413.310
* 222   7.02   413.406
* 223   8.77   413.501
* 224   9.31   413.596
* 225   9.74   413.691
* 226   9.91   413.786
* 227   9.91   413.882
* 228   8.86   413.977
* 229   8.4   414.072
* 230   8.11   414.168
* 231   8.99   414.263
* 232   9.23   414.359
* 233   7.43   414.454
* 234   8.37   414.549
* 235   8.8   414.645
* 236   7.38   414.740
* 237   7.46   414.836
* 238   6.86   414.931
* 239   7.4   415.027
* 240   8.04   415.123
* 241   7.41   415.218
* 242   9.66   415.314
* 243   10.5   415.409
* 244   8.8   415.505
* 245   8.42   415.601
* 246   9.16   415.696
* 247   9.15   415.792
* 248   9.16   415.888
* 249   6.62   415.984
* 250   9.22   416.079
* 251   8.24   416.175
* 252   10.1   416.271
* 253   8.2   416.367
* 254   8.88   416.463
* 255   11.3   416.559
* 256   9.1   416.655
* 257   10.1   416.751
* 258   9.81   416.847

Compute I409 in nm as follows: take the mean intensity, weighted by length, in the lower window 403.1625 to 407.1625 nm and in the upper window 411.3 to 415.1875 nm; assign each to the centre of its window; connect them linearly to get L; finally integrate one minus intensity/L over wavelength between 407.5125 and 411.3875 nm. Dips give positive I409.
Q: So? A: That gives -0.06 nm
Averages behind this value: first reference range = 8.36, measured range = 8.72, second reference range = 8.77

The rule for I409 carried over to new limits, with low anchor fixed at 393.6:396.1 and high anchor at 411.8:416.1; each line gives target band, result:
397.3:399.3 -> -0.448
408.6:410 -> -0.184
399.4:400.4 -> -0.408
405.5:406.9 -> -0.147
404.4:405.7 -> -0.261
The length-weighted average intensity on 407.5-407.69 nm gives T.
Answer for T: 8.71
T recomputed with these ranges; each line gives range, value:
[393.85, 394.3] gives 4.61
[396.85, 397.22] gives 2.18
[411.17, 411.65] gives 9.25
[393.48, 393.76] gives 1.99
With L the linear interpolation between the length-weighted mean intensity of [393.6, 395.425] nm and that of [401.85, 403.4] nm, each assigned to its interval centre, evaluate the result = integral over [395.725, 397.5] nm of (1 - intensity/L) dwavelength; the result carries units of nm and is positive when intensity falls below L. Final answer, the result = 0.657 nm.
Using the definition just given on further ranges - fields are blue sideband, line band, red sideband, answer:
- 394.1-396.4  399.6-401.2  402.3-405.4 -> -0.29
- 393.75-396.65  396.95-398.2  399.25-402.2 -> 0.37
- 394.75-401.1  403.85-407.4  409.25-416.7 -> -0.42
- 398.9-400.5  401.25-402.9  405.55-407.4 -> -0.16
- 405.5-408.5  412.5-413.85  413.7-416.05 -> -0.13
